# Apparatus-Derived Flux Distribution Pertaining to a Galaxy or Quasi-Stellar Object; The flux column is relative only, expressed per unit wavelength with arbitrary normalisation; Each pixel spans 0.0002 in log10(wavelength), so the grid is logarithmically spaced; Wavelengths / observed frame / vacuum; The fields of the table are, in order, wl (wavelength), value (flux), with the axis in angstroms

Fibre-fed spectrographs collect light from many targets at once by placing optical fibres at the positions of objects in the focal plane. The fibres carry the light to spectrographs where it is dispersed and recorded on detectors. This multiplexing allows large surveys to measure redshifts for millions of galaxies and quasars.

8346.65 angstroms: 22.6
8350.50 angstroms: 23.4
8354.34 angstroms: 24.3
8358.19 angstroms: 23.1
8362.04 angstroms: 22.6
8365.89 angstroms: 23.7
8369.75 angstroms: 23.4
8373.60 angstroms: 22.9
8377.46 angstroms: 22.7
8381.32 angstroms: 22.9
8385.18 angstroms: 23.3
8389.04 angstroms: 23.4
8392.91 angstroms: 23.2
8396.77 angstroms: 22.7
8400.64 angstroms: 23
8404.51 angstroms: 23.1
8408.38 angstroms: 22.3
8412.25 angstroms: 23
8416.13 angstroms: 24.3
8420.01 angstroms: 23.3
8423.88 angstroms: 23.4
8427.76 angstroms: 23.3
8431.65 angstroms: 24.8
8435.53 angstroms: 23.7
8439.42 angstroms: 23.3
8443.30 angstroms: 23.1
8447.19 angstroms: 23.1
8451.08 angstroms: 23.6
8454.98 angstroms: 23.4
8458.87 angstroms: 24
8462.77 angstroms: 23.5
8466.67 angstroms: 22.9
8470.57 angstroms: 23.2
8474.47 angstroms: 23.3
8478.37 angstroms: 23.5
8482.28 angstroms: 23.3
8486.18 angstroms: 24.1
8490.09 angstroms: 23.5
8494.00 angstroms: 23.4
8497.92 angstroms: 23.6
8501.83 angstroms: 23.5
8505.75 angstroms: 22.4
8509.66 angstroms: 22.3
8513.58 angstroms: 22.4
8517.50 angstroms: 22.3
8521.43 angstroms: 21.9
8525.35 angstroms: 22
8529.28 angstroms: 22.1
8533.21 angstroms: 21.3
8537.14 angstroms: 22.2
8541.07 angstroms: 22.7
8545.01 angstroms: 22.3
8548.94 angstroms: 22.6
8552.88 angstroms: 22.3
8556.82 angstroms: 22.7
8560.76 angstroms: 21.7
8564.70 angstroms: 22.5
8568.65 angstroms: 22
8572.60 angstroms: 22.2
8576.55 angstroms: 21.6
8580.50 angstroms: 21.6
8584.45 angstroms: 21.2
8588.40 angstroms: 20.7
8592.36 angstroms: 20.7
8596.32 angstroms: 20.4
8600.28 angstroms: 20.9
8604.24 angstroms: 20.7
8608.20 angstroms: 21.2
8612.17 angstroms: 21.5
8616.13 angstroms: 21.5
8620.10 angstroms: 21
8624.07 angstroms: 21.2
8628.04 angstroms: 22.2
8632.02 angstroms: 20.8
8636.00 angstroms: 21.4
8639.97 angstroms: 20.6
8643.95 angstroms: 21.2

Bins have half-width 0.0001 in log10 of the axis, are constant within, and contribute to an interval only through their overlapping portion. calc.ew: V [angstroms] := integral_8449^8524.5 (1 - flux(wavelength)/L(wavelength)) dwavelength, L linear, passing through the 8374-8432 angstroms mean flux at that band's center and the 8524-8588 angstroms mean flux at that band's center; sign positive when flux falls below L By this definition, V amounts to -2.0 angstroms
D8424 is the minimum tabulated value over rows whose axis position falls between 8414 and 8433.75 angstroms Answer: 23.3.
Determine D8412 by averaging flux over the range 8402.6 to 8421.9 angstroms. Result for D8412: 23.2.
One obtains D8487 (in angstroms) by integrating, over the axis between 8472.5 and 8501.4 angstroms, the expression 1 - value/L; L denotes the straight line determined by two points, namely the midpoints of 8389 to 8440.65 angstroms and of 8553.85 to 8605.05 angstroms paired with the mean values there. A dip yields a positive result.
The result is -1.3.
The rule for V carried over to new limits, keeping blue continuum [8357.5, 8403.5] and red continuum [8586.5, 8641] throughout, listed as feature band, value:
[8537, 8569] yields -1.14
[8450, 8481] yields -1.49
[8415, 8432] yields -0.75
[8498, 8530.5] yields -0.76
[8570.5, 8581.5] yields -0.22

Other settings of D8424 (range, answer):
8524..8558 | 21.3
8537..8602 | 20.4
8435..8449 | 23.1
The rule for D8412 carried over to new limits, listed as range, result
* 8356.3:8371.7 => 23.2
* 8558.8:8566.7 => 22.1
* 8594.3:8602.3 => 20.6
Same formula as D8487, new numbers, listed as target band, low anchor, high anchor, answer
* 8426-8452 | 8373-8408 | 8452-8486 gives -0.3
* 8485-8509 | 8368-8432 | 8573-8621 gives -1.3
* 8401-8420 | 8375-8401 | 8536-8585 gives -0.2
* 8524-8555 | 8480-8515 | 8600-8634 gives 0.4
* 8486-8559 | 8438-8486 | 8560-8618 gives -0.5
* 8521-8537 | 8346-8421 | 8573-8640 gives 0.0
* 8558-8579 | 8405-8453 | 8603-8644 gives -0.2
